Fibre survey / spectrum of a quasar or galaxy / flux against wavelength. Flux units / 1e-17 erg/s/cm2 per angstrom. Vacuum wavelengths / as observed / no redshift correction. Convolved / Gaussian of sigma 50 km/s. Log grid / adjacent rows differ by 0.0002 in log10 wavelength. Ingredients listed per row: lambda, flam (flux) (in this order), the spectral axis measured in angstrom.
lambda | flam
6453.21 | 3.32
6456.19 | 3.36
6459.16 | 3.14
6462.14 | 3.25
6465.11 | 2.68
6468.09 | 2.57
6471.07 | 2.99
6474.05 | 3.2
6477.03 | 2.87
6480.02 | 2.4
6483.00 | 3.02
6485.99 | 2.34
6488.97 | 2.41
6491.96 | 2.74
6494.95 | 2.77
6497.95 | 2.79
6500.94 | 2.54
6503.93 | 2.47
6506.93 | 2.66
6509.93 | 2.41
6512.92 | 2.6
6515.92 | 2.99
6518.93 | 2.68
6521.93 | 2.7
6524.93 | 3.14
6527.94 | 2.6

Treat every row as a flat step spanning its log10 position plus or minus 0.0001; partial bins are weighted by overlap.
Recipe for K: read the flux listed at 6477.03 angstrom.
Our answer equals 2.87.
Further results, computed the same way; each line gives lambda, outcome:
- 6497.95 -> 2.79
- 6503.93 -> 2.47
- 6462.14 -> 3.25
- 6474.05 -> 3.2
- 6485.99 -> 2.34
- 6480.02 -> 2.4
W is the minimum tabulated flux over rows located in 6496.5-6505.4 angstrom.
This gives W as 2.47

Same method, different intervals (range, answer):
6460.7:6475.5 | 2.57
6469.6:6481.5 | 2.4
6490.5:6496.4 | 2.74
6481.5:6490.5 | 2.34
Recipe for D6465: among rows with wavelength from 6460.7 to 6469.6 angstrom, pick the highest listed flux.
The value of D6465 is 3.25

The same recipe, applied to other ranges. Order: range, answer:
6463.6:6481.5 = 3.2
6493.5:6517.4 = 2.99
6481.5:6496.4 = 3.02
